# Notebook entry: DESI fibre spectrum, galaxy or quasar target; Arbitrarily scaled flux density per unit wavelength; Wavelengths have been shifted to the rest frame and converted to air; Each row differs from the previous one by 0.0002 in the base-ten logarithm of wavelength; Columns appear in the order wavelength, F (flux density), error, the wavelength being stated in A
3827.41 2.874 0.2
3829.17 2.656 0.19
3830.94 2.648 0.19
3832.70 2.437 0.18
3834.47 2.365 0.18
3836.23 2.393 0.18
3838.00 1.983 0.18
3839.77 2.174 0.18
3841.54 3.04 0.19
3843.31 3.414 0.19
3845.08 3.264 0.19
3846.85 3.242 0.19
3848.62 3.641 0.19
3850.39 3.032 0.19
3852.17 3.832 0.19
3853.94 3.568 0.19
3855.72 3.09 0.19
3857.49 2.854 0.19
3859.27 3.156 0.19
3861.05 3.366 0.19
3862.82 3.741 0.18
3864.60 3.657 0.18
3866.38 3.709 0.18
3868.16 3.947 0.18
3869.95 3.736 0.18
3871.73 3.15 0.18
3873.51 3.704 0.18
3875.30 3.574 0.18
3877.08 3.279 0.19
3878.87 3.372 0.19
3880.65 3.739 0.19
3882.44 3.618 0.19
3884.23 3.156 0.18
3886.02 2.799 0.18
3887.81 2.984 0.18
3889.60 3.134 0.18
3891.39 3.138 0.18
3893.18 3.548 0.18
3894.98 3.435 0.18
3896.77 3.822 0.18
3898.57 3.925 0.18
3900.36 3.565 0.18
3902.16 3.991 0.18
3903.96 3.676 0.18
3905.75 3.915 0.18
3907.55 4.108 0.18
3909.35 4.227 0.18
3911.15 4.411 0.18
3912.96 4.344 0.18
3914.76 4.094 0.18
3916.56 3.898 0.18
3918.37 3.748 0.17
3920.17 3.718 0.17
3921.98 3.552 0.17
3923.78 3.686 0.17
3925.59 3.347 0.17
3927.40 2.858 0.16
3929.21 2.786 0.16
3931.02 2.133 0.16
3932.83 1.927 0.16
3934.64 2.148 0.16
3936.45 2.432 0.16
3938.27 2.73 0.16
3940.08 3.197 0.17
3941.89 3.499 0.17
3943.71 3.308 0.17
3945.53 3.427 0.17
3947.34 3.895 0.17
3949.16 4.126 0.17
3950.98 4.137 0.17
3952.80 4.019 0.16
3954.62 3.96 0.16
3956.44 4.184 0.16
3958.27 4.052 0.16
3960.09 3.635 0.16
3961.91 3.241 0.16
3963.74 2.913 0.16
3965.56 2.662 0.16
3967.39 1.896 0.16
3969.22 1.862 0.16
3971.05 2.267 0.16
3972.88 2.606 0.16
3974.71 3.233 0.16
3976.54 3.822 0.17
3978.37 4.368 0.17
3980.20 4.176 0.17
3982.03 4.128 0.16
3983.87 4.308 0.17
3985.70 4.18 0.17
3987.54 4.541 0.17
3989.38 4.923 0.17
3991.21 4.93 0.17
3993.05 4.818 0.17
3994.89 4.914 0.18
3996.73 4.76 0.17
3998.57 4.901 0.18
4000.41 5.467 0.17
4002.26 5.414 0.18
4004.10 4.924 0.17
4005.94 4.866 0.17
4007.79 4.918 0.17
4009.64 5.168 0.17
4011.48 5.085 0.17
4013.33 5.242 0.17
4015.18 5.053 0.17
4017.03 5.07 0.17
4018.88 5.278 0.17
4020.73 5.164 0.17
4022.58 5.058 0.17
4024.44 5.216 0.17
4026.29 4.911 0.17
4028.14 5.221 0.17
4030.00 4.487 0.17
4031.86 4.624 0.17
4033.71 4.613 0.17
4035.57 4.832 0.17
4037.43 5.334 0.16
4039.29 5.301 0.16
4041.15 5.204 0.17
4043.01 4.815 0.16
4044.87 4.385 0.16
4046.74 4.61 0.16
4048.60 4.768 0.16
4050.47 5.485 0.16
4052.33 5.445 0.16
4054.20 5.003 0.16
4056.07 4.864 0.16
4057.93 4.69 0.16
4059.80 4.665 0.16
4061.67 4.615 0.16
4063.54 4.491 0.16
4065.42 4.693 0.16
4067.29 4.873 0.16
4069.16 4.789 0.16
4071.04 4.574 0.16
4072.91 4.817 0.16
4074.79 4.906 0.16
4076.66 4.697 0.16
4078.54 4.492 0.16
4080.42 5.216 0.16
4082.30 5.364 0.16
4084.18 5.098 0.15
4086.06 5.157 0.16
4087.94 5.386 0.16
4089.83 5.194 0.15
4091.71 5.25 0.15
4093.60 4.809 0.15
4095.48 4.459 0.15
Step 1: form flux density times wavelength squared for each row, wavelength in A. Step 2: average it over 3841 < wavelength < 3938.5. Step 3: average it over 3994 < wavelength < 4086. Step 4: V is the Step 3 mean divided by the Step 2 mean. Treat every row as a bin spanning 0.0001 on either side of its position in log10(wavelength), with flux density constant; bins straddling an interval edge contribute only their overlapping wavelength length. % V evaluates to 1.56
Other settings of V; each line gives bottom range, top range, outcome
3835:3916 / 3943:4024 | 1.29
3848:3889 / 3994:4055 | 1.59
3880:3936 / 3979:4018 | 1.47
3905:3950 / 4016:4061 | 1.54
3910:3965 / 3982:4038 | 1.48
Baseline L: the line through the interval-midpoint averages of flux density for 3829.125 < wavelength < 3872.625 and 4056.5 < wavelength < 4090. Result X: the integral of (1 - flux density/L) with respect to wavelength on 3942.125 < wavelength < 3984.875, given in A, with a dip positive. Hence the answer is 5.5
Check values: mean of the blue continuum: 3.13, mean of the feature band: 3.49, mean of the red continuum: 4.87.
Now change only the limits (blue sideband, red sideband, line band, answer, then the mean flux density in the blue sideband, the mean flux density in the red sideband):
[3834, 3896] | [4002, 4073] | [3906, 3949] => 5.2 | 3.26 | 4.93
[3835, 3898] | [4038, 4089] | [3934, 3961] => 3.0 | 3.29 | 4.91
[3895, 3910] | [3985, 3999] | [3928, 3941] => 5.3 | 3.87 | 4.75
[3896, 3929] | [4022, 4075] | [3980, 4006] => -1.9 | 3.8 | 4.87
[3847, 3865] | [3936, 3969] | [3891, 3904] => -1.0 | 3.38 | 3.39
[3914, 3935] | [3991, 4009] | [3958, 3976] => 5.9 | 3.18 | 4.99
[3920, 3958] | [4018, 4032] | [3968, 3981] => 2.8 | 3.29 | 5.01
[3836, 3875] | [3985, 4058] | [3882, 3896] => 1.5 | 3.28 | 4.97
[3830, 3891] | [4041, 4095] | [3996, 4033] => -4.8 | 3.2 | 4.9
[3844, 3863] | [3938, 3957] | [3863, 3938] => 1.1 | 3.33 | 3.7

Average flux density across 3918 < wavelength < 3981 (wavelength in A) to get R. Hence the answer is 3.24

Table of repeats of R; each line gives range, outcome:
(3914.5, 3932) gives 3.35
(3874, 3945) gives 3.41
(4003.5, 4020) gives 5.07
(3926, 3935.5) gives 2.42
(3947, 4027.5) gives 4.29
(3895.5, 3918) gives 3.98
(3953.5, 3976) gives 3.06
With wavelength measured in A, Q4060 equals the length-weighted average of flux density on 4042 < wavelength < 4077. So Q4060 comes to 4.8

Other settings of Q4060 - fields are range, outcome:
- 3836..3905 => 3.36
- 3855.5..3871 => 3.49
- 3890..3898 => 3.48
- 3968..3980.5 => 3.11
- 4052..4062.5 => 4.85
